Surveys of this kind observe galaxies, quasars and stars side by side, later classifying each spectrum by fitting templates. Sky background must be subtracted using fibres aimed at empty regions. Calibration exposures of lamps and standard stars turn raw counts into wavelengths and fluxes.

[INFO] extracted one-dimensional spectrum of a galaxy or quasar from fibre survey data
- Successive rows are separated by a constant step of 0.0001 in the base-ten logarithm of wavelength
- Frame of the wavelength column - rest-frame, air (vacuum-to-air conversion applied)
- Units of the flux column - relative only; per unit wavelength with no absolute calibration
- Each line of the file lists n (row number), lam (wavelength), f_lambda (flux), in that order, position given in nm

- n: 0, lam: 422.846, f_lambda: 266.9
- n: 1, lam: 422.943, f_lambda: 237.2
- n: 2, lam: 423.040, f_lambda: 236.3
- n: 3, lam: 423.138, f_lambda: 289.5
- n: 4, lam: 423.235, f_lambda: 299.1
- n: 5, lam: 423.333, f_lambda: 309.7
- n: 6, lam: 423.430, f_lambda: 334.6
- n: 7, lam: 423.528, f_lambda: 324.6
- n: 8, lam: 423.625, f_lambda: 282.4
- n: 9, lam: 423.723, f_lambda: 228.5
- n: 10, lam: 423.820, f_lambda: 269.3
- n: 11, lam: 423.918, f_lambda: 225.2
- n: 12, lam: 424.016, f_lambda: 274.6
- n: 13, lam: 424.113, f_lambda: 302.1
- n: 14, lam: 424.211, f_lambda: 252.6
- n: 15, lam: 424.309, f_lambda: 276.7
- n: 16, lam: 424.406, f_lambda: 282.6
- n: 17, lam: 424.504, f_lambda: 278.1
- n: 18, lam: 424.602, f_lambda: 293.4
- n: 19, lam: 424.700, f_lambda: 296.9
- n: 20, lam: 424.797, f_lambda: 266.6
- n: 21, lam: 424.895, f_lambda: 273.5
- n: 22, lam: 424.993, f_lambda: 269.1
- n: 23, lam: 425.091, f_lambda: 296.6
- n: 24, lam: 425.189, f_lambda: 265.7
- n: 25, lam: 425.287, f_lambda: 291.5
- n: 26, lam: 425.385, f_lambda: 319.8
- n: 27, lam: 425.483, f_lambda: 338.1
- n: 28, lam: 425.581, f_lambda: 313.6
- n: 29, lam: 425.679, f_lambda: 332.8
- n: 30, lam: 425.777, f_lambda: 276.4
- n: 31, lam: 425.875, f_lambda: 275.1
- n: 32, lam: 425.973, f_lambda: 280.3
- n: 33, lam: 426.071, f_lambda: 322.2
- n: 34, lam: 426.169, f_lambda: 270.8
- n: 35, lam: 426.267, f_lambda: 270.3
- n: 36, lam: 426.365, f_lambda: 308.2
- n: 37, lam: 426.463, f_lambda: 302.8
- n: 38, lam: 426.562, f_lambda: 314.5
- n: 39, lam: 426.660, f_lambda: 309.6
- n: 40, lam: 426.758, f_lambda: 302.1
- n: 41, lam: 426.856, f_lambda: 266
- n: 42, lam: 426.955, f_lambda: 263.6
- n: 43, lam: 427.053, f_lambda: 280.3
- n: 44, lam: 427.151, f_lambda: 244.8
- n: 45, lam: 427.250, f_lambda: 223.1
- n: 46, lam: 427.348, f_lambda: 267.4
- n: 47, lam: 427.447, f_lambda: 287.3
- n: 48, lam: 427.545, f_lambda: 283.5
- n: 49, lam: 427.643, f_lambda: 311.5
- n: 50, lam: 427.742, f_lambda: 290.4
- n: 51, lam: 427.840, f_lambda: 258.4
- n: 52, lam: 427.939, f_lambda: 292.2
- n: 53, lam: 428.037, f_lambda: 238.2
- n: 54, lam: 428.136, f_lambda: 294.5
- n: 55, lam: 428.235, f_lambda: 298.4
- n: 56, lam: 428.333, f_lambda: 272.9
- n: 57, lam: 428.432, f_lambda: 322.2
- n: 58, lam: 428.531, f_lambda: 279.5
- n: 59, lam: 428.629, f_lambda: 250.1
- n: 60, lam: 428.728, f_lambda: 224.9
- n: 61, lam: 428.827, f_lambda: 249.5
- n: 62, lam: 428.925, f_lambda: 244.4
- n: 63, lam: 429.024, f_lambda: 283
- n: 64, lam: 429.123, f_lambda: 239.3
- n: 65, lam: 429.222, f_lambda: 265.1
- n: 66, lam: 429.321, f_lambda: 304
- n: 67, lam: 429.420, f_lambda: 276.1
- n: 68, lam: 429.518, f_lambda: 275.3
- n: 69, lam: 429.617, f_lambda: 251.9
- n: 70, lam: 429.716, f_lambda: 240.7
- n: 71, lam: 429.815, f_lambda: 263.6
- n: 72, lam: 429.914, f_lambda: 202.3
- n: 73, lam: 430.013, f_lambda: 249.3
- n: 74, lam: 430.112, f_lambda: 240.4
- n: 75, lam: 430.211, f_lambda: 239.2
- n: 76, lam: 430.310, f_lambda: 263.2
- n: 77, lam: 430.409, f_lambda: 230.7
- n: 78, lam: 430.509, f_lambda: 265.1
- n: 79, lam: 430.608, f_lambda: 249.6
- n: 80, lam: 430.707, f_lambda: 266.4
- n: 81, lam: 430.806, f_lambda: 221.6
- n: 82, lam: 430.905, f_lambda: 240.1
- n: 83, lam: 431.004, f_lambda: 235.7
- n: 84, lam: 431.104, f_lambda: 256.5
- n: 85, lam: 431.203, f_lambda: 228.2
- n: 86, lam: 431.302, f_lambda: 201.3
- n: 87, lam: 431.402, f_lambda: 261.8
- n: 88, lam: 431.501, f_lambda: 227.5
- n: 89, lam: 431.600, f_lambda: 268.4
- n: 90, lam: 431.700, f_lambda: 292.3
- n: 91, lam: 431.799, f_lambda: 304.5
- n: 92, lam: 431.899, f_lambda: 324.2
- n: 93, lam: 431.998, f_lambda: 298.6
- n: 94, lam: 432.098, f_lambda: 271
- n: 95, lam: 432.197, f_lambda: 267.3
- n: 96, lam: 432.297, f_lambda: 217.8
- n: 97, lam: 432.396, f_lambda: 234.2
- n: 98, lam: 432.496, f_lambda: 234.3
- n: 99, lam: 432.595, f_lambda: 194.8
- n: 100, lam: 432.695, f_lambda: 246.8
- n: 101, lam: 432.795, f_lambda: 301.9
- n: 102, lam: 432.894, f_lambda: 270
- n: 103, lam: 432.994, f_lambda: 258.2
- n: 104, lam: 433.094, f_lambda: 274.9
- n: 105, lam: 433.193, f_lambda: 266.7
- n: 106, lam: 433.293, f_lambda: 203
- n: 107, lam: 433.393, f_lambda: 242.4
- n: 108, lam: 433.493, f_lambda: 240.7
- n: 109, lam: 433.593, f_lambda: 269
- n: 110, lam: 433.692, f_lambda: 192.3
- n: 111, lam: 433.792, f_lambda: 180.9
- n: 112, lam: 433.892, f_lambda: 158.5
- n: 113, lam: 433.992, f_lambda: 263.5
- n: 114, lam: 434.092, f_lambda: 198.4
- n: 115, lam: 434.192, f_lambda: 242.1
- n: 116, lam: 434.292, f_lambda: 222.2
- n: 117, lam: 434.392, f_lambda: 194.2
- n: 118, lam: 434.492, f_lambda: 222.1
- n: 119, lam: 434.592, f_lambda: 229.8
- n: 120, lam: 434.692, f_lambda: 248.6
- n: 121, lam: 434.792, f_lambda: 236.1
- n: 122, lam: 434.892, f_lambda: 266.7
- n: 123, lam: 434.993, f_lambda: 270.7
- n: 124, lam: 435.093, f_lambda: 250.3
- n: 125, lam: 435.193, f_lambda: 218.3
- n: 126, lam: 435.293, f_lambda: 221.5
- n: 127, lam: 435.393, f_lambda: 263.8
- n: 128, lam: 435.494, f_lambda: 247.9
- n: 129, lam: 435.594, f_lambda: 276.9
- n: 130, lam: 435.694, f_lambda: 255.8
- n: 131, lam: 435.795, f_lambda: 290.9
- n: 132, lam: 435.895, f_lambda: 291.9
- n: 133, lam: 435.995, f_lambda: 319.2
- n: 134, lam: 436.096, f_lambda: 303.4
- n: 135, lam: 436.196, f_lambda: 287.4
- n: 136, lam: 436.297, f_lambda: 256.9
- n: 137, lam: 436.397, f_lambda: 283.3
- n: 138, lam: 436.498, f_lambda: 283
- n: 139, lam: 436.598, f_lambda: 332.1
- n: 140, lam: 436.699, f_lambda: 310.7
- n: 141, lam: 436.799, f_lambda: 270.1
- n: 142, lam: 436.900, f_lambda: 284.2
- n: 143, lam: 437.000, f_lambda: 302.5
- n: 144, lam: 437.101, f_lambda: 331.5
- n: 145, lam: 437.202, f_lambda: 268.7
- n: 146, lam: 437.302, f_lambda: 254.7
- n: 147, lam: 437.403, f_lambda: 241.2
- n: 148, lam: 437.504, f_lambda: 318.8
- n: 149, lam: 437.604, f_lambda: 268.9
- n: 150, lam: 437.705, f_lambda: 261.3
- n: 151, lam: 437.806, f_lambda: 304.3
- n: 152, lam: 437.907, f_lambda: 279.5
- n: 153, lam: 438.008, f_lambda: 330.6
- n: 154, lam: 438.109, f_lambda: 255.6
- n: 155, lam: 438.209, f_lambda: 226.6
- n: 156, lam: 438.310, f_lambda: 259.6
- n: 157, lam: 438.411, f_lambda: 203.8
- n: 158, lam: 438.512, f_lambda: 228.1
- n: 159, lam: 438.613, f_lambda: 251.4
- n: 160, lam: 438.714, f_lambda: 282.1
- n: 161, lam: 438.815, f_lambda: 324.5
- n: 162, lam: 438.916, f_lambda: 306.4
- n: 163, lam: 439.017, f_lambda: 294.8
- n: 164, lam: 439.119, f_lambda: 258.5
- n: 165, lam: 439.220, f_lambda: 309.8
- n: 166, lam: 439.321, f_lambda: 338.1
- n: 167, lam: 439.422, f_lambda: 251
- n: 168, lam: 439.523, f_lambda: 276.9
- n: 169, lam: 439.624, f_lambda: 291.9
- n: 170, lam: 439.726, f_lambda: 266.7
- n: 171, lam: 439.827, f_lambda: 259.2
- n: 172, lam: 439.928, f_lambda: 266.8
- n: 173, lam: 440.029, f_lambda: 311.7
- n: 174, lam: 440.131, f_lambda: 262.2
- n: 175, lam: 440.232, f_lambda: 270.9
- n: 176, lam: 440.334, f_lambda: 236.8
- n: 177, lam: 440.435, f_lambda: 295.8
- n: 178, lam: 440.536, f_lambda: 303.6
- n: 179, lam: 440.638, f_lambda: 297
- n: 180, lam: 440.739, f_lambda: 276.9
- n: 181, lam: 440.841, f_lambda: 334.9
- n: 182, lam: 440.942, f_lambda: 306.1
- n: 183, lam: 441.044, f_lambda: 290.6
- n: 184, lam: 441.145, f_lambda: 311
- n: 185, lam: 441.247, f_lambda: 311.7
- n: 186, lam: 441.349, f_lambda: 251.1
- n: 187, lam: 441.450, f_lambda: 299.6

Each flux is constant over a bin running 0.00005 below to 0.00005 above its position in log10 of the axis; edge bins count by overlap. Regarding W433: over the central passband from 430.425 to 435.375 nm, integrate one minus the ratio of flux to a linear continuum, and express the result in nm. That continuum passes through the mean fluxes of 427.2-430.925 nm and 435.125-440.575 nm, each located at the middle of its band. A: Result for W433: 0.457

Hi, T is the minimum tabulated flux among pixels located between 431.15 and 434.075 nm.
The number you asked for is 158.5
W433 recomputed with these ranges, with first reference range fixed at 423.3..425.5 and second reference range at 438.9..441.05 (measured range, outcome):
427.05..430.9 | 0.305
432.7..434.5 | 0.324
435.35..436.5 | 0.023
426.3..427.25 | 0.000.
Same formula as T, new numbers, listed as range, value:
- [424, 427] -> 252.6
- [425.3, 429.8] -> 223.1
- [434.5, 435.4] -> 218.3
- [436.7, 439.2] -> 203.8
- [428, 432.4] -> 201.3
